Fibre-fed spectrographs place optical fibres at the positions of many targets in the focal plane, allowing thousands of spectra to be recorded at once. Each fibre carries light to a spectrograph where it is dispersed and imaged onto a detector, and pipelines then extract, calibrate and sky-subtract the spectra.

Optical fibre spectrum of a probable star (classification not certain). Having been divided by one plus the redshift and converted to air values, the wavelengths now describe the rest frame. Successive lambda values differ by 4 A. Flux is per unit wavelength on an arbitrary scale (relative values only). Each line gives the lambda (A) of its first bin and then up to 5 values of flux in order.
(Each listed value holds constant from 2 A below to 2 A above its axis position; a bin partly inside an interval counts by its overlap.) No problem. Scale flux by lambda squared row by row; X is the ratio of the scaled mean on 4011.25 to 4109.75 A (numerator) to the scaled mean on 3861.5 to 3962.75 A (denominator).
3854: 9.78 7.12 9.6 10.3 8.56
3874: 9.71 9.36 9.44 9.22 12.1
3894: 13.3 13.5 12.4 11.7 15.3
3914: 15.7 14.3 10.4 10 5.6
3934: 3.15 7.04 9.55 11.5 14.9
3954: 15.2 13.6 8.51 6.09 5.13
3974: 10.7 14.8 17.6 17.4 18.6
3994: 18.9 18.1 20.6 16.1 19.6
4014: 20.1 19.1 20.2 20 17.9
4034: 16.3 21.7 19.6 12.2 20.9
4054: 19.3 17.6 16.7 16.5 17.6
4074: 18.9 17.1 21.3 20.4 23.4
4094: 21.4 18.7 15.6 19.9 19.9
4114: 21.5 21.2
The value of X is 1.85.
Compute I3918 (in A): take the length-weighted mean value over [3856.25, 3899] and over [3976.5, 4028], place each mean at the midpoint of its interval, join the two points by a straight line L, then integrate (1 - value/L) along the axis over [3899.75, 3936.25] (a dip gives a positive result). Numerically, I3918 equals 4.9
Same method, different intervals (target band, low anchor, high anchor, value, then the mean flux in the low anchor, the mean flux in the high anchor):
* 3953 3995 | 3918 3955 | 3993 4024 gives 4.7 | 9.8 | 19.1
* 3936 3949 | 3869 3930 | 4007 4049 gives 3.9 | 11.5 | 18.7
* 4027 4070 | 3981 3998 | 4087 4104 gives 2.6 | 18.2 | 19.8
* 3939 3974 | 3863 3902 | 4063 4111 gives 8.2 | 10.7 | 19.2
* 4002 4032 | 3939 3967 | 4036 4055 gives -4.9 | 11.4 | 18.7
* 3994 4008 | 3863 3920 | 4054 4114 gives -2.2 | 11.7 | 19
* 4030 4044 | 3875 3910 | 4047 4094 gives -1.1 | 11.6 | 19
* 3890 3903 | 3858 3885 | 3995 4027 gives -2.2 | 9.31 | 19.2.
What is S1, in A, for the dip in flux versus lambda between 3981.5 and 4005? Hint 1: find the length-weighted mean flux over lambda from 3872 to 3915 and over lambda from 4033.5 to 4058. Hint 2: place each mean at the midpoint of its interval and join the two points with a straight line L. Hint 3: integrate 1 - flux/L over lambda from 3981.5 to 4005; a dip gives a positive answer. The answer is -3.4 A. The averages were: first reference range 11.9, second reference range 18.4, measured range 18.5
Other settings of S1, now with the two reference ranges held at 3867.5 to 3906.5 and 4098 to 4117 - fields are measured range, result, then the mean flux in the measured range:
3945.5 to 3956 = -0.7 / 14.2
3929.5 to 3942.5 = 6.9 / 6.05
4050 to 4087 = -1.4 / 18.5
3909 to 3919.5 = -2.8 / 15.1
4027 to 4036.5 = -0.7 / 17.6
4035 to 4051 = -1.4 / 18.3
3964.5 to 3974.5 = 5.1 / 6.86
